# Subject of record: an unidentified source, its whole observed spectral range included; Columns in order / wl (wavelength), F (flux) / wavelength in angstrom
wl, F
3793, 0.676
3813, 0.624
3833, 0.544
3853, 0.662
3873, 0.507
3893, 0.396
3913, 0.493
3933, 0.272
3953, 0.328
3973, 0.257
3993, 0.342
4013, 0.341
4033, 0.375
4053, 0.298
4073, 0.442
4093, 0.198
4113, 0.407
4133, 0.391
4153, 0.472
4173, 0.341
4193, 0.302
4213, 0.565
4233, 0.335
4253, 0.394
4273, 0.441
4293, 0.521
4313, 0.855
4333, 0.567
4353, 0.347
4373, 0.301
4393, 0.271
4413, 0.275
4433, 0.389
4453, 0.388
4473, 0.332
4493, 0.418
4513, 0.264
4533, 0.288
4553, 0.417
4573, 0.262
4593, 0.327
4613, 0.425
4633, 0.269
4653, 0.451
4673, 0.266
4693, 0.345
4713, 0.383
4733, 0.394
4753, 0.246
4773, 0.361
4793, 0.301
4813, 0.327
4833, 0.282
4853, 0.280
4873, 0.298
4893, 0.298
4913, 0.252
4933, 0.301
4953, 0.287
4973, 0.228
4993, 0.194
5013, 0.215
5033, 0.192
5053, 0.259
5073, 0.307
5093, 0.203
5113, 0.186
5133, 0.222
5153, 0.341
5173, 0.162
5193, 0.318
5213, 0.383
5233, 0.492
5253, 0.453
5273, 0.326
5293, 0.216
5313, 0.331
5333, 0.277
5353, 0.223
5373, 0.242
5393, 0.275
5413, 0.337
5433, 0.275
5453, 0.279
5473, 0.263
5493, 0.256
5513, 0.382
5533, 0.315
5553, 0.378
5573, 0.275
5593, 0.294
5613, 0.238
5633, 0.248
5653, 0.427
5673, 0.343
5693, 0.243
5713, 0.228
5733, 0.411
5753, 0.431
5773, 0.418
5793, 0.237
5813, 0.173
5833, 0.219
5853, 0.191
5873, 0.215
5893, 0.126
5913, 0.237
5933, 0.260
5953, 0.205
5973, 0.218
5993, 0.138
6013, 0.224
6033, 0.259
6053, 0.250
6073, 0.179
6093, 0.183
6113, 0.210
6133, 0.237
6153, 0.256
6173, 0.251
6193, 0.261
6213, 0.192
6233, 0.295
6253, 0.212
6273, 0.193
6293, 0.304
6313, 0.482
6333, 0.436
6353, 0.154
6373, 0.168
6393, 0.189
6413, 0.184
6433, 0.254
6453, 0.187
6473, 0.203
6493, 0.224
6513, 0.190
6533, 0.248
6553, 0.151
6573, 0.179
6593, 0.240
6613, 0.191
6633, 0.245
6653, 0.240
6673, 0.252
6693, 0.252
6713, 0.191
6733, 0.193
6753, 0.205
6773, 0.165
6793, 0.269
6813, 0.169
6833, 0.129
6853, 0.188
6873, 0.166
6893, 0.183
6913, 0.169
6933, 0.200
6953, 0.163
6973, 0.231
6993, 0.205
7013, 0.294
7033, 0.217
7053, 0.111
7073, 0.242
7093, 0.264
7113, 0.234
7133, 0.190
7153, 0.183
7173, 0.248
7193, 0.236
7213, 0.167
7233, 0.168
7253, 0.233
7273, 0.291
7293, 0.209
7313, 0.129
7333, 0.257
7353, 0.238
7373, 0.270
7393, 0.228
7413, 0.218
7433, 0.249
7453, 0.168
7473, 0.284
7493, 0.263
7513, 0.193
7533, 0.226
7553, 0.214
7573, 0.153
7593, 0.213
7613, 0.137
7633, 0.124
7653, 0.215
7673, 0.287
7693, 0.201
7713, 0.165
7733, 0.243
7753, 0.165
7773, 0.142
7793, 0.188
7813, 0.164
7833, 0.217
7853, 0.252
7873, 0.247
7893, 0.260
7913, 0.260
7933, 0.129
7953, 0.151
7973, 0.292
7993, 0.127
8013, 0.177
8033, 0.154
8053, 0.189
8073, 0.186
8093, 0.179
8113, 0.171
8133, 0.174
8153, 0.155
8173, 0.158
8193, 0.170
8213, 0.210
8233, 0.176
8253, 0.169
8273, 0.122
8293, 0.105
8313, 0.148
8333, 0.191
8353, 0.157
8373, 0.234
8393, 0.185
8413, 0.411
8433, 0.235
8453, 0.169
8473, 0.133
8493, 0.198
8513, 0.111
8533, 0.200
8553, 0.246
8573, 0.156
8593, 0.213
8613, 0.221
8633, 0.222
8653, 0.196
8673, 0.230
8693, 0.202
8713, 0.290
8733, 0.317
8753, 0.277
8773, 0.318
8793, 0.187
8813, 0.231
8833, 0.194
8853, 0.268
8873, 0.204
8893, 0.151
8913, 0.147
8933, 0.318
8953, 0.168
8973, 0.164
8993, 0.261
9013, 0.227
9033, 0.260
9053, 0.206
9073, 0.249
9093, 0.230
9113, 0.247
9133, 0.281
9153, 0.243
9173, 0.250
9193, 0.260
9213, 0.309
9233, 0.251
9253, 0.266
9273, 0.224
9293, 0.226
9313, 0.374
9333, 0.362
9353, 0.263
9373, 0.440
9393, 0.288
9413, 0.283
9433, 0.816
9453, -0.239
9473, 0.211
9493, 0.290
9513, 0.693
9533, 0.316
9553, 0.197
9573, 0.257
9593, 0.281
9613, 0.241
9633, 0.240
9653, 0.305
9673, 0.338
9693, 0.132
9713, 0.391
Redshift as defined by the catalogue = 1.257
